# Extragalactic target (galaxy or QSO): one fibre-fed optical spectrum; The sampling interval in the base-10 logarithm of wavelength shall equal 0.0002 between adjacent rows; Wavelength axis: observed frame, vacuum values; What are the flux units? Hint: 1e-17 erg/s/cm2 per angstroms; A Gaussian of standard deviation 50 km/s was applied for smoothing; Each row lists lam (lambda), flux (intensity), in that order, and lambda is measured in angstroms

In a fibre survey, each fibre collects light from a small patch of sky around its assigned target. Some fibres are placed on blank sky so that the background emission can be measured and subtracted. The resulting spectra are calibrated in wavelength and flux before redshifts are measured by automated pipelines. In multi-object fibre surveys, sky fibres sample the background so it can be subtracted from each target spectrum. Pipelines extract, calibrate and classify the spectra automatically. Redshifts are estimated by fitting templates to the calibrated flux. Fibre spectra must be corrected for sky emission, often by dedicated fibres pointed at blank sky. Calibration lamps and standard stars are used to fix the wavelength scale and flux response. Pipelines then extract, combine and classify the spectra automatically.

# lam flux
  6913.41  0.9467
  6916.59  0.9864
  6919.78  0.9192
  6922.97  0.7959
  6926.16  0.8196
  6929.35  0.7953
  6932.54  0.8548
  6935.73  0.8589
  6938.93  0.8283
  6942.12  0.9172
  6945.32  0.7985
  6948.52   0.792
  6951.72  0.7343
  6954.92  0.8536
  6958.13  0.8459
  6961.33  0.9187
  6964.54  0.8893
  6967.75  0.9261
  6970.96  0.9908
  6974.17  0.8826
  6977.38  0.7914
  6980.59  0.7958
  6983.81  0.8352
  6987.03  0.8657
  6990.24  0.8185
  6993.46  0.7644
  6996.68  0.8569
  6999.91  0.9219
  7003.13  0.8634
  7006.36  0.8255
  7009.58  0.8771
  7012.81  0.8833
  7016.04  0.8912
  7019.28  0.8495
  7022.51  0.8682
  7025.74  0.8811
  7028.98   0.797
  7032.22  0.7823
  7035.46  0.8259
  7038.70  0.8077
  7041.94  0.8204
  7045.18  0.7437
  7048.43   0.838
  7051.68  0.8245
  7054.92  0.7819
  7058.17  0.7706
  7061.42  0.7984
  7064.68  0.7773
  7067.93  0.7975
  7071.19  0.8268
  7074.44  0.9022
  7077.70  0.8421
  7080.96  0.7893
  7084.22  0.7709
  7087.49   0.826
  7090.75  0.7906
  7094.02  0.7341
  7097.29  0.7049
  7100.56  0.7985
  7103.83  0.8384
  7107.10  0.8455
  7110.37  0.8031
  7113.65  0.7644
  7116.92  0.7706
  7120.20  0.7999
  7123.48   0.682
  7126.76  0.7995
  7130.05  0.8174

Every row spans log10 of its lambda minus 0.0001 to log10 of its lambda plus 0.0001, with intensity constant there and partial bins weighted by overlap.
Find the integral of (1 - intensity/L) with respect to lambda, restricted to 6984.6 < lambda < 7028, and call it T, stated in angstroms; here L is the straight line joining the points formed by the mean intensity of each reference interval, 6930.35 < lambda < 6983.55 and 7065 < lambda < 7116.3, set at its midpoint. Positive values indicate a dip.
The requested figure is -1.2 angstroms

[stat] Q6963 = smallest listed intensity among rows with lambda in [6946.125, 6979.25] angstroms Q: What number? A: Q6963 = 0.7343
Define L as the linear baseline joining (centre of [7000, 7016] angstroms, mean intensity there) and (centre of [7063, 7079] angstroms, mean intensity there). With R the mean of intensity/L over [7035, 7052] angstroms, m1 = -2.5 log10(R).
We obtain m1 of 0.05 mag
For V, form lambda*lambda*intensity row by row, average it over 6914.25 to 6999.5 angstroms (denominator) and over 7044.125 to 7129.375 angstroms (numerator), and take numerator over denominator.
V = 0.97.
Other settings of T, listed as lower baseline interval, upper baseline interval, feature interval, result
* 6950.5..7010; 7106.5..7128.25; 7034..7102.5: 0.6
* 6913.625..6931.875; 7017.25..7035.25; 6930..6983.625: 0.3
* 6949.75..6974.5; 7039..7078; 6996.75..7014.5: -0.5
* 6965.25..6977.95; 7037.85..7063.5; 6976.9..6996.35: 1.5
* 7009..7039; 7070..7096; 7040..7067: 1.1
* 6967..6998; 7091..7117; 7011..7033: -0.6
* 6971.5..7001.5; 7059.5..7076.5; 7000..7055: -0.4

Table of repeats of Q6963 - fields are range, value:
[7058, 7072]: 0.7706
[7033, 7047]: 0.7437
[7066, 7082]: 0.7893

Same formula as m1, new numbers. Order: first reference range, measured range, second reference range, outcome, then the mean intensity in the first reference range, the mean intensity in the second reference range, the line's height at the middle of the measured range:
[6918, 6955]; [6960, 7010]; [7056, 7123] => -0.06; 0.83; 0.795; 0.819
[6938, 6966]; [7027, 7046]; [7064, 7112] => 0.02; 0.842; 0.804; 0.818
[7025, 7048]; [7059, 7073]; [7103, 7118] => 0.01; 0.807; 0.804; 0.806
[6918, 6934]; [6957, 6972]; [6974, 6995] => -0.11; 0.838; 0.818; 0.825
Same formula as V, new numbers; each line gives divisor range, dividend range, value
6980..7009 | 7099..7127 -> 0.97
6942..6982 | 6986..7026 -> 1.02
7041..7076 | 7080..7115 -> 0.99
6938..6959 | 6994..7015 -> 1.07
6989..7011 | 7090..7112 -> 0.96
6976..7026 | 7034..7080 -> 0.97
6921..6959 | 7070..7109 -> 1.02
